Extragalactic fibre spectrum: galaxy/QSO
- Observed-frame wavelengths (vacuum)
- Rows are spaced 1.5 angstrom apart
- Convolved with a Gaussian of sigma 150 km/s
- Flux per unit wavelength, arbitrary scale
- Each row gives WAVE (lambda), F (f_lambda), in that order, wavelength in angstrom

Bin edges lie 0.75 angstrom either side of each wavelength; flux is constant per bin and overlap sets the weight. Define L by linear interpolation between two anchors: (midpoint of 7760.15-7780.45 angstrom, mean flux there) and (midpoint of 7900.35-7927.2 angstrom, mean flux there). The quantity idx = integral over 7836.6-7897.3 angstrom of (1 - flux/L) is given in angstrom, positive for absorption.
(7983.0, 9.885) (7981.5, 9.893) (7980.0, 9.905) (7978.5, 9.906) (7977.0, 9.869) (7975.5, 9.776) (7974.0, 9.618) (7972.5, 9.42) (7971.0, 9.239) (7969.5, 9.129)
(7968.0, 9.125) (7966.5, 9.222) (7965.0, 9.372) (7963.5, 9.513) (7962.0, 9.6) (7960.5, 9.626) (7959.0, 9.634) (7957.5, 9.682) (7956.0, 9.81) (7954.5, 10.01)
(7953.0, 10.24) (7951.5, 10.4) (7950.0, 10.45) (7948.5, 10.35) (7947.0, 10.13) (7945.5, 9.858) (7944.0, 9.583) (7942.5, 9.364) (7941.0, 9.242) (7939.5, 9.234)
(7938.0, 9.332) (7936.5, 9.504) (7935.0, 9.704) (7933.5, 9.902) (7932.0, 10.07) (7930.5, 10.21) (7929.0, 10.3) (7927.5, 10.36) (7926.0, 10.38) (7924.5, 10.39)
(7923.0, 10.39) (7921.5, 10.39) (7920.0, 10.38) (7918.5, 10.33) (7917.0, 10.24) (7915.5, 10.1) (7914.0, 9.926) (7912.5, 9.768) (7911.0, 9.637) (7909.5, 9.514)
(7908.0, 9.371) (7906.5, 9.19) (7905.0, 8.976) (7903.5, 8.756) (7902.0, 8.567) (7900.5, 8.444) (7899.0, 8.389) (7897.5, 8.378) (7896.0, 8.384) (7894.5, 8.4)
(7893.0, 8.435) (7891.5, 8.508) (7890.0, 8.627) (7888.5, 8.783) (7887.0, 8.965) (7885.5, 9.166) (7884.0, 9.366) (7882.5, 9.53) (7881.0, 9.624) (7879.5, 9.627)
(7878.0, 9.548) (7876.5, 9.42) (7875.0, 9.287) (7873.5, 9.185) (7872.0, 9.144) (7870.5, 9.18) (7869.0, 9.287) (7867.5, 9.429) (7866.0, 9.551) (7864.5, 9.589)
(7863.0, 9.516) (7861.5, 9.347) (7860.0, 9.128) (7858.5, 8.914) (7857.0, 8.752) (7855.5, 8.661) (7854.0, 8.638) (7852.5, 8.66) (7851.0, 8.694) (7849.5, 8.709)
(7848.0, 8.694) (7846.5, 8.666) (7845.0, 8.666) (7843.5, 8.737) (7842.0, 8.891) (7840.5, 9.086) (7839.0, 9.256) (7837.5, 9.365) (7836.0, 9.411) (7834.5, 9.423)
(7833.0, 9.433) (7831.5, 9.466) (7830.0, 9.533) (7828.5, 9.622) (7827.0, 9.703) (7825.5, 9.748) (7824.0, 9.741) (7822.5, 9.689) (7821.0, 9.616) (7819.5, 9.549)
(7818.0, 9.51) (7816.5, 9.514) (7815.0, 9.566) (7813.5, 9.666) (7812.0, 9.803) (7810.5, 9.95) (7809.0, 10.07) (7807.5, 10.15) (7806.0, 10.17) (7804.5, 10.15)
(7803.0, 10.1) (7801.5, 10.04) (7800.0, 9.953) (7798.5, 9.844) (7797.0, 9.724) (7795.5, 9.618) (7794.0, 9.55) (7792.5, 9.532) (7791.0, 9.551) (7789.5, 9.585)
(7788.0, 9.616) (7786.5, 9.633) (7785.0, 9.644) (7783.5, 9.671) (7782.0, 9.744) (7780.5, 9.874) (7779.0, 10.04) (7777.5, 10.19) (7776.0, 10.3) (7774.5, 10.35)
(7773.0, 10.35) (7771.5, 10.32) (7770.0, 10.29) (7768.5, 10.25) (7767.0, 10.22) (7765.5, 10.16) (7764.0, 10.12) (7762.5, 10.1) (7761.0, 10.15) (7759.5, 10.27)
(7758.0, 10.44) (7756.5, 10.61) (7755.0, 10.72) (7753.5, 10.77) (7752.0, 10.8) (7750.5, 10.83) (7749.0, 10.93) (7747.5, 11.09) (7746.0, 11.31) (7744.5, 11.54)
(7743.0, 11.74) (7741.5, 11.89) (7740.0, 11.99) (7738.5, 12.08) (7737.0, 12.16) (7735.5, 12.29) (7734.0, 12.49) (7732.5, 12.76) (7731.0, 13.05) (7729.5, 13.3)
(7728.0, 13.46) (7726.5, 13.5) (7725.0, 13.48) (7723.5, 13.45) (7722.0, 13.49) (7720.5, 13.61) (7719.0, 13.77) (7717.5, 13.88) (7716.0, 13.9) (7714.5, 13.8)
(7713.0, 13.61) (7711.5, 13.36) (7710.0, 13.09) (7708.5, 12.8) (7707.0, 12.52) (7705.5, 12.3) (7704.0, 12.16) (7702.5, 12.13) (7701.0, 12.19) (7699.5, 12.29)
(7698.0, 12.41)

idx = 5.3 angstrom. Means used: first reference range 10.2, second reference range 9.75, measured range 9.03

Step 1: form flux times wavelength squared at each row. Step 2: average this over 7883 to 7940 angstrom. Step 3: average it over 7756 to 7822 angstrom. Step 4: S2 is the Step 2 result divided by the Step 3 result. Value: 1.0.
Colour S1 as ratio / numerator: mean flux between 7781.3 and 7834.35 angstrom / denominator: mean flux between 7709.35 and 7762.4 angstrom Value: 0.8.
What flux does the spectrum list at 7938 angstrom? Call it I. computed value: 9.332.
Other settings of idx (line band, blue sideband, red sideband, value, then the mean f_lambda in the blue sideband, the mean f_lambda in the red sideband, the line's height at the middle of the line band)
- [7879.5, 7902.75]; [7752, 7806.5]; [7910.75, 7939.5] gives 2.9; 10.1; 10.1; 10.1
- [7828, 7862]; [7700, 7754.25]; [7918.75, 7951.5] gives 6.3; 12.5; 9.99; 11.1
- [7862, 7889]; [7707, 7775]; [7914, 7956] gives 3.2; 11.9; 10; 10.6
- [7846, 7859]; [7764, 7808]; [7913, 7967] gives 1.6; 9.95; 9.93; 9.94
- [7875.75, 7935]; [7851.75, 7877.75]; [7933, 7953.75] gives 0.3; 9.17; 9.81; 9.5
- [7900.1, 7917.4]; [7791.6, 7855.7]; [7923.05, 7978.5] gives 0.5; 9.46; 9.78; 9.67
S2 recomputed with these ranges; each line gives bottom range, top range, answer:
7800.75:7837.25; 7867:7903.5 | 0.94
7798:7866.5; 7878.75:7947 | 1.03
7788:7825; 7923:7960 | 1.05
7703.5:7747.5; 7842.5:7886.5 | 0.74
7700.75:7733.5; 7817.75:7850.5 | 0.73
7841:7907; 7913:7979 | 1.12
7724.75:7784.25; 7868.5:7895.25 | 0.85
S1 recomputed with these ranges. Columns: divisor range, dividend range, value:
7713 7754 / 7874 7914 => 0.72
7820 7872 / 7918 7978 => 1.07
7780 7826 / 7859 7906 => 0.93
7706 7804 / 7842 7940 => 0.82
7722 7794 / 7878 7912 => 0.81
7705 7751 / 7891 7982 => 0.76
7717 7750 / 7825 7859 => 0.72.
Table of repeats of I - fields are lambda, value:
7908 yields 9.371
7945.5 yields 9.858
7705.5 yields 12.3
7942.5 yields 9.364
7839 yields 9.256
